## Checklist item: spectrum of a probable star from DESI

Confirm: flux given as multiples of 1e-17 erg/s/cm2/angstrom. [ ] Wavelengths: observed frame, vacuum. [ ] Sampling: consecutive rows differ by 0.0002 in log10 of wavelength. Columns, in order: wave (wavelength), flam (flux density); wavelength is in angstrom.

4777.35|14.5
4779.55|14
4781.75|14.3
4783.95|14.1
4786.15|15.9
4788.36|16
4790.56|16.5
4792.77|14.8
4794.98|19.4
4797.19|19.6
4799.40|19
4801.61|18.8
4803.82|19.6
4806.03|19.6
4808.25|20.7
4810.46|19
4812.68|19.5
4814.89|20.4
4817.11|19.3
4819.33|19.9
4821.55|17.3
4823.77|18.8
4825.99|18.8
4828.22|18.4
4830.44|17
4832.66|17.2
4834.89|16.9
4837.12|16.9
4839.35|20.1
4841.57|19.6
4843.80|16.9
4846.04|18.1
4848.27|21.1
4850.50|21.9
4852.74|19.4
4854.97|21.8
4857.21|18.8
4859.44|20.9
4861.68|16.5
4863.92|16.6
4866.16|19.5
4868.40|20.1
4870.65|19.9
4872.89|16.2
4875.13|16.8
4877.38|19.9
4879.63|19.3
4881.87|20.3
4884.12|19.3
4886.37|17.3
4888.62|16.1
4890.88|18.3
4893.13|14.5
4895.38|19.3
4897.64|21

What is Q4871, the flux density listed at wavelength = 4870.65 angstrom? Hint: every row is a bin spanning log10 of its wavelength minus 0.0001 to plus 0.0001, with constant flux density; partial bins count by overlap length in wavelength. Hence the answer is 19.9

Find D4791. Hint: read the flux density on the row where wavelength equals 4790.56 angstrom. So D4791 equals 16.5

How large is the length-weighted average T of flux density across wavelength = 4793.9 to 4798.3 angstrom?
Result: 19.5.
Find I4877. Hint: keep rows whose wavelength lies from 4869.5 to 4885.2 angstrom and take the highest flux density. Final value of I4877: 20.3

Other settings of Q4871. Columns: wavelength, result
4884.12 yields 19.3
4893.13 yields 14.5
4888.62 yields 16.1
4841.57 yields 19.6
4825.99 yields 18.8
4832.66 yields 17.2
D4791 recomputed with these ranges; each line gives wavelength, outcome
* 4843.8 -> 16.9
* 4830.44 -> 17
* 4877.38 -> 19.9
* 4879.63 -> 19.3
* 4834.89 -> 16.9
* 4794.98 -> 19.4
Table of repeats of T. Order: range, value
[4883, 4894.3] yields 17.1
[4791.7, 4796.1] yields 17.1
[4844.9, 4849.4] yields 19.6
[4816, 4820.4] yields 19.6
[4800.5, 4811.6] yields 19.5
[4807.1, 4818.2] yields 19.8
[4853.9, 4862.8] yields 19.5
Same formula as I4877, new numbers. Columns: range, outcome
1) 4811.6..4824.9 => 20.4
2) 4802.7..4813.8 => 20.7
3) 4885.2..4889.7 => 17.3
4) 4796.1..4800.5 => 19.6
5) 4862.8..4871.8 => 20.1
